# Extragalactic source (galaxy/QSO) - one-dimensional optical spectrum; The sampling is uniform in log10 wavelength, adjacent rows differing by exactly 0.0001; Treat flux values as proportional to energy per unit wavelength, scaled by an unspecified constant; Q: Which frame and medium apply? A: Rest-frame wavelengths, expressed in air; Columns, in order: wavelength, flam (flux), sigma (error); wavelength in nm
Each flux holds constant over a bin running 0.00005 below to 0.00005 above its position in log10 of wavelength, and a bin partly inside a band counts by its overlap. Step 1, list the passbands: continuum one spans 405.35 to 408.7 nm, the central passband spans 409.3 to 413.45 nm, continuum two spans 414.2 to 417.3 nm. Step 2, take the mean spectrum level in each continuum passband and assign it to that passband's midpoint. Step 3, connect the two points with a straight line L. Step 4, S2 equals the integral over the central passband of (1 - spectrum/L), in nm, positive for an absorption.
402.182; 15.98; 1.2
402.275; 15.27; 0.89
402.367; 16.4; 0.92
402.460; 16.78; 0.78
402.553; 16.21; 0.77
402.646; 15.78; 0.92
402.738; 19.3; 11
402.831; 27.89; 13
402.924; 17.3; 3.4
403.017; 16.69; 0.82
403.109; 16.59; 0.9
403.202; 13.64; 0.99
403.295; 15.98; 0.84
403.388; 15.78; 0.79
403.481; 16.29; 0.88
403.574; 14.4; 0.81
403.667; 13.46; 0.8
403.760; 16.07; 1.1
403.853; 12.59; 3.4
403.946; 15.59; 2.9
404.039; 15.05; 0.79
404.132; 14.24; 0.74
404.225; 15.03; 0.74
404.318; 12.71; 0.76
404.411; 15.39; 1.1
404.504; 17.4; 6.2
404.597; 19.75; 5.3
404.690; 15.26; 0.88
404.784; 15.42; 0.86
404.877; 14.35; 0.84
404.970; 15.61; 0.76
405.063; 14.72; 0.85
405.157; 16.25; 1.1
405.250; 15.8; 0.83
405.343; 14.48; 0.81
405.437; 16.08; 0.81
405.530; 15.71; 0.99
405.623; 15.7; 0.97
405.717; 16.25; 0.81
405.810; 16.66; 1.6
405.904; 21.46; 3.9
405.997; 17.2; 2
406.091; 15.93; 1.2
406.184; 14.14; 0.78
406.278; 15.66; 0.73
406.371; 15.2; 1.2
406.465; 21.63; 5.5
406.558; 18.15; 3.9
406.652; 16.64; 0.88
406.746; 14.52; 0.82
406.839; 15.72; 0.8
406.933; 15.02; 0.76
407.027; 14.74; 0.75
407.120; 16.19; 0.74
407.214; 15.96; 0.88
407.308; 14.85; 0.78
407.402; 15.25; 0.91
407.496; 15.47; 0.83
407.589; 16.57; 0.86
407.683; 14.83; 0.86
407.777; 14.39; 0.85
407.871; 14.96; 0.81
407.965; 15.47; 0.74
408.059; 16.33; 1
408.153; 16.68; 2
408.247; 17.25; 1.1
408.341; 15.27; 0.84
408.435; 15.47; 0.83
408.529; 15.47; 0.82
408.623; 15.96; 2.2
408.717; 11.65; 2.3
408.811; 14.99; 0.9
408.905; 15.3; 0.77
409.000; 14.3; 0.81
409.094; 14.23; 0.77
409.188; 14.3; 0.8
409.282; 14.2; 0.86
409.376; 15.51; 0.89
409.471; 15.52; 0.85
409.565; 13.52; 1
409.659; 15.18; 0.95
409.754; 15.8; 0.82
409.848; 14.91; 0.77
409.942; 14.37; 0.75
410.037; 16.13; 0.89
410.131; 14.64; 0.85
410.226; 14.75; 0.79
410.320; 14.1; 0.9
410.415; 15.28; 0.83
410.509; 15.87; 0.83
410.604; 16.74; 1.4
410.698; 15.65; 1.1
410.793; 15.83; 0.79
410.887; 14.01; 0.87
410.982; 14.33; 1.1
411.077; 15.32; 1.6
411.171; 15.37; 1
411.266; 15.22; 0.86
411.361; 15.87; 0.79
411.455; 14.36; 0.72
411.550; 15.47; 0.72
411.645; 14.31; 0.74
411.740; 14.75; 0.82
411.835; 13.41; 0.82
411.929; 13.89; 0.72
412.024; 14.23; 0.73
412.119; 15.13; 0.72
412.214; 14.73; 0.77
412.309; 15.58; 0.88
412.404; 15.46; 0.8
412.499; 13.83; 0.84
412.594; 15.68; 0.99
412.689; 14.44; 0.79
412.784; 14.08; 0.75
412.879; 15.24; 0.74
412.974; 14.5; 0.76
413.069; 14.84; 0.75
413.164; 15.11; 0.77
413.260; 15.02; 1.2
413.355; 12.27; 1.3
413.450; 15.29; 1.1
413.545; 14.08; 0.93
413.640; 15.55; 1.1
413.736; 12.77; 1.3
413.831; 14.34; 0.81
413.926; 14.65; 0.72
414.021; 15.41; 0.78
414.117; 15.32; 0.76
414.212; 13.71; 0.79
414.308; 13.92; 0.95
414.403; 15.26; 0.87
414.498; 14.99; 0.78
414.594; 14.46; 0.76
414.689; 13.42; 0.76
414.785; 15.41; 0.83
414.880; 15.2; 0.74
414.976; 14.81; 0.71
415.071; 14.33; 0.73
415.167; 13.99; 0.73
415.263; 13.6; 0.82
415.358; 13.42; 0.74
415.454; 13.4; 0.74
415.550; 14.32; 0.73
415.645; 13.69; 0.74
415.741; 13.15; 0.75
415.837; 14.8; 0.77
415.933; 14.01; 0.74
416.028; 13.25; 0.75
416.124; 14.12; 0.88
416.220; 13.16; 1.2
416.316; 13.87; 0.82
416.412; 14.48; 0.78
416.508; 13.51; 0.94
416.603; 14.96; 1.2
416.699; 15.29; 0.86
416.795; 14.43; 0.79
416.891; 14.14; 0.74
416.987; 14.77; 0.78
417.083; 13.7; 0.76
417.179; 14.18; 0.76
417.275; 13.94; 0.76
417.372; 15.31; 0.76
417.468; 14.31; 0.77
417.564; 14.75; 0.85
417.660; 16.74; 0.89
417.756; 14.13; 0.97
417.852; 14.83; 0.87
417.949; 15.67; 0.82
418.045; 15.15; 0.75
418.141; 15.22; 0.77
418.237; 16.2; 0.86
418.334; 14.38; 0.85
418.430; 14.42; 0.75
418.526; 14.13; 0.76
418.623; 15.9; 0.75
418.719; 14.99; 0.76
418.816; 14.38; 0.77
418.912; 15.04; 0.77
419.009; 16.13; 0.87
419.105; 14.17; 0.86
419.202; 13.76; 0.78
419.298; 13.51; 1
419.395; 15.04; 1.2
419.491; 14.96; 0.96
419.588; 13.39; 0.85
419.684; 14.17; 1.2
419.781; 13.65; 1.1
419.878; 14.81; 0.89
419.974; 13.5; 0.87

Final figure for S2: 0.06 nm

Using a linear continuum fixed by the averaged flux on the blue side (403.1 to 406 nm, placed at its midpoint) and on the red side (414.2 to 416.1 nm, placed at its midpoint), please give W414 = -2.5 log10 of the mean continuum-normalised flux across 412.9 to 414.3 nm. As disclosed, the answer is -0.01 mag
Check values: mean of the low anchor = 15.6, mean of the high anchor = 14.2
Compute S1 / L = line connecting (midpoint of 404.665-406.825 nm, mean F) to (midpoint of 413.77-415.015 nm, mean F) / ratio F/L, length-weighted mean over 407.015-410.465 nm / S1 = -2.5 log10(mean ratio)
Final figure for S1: 0.04 mag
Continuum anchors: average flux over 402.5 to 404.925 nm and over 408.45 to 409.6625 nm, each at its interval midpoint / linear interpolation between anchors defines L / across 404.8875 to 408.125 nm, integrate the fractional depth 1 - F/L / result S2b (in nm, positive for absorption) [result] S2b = -0.14 nm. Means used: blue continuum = 16.1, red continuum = 14.6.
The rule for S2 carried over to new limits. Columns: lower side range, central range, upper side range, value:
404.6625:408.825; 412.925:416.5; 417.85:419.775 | 0.20 nm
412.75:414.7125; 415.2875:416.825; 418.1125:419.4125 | 0.07 nm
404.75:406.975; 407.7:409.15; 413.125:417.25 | 0.05 nm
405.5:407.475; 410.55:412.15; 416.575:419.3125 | 0.07 nm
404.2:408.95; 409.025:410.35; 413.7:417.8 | 0.04 nm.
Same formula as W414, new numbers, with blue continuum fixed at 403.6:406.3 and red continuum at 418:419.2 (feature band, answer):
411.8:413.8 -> 0.05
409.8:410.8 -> 0.01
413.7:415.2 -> 0.05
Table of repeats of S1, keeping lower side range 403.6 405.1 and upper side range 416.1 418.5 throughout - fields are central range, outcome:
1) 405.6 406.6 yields -0.14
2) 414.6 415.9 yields 0.04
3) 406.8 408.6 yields -0.04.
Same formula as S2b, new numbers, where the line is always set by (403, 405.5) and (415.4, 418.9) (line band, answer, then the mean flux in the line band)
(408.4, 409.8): 0.025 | 14.8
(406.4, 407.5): -0.074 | 16.2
